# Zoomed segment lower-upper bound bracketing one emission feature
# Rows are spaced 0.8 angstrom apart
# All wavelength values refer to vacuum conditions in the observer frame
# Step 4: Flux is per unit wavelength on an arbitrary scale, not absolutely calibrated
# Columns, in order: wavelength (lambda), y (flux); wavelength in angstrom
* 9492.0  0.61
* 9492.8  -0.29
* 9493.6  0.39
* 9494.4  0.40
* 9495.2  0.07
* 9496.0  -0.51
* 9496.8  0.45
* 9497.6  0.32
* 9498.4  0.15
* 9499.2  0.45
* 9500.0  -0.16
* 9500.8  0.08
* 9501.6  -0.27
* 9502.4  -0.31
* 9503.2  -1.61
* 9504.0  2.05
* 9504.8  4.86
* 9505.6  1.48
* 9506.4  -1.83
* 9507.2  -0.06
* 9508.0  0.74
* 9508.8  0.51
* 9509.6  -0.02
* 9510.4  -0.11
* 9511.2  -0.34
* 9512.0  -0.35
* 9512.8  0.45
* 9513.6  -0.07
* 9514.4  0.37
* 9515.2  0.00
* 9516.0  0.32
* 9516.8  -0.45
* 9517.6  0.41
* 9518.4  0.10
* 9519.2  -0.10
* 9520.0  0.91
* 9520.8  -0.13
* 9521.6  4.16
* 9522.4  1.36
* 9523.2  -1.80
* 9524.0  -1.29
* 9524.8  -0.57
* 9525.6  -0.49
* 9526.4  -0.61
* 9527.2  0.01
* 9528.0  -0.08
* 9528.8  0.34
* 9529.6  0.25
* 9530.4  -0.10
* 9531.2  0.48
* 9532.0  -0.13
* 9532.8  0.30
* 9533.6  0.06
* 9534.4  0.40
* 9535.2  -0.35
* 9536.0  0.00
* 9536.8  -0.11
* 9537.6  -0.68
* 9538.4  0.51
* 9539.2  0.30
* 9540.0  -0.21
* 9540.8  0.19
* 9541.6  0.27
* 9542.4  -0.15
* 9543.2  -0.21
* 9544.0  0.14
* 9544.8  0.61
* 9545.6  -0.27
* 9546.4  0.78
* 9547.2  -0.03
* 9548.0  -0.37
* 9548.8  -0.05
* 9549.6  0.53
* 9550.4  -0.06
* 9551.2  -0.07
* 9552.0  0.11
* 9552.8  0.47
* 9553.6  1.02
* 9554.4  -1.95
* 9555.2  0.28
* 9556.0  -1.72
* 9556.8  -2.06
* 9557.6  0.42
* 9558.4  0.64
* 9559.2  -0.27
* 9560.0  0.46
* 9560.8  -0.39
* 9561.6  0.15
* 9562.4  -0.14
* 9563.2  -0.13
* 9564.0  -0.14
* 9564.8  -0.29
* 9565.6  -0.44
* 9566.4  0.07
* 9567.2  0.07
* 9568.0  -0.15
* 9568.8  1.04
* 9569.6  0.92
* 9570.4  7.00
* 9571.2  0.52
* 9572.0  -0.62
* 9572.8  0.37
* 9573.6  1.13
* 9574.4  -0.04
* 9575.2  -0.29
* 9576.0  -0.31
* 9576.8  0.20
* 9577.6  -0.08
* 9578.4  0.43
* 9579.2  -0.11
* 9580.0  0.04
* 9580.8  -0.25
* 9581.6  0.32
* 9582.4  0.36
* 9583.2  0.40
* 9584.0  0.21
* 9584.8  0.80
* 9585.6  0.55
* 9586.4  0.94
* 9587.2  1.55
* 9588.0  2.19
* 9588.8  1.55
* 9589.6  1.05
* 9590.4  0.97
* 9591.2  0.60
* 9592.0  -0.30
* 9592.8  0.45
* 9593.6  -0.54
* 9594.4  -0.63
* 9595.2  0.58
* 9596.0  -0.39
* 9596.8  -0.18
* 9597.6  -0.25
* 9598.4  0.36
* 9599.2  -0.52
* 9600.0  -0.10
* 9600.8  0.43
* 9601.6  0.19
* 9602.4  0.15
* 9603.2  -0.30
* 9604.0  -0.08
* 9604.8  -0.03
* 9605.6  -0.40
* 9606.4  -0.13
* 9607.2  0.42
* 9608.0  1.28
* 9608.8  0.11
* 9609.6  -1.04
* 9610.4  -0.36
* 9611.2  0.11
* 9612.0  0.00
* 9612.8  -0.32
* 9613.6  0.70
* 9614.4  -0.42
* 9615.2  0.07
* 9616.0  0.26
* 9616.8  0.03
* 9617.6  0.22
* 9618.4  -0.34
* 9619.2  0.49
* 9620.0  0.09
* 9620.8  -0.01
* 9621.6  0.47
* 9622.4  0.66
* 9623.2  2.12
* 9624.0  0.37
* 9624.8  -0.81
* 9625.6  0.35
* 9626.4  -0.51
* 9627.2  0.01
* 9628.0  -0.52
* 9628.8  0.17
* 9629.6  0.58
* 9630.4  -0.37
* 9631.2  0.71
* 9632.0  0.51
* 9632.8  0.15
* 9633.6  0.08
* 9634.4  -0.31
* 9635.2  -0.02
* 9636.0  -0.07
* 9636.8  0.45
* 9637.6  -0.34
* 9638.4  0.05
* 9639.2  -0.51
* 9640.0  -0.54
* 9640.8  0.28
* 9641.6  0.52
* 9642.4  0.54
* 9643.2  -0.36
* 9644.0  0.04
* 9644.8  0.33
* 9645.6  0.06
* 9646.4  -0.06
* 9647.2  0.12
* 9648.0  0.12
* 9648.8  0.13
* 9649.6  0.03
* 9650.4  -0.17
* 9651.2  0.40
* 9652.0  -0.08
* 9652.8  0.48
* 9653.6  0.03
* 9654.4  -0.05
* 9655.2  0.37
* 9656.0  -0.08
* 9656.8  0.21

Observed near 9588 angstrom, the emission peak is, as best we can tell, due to Hbeta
